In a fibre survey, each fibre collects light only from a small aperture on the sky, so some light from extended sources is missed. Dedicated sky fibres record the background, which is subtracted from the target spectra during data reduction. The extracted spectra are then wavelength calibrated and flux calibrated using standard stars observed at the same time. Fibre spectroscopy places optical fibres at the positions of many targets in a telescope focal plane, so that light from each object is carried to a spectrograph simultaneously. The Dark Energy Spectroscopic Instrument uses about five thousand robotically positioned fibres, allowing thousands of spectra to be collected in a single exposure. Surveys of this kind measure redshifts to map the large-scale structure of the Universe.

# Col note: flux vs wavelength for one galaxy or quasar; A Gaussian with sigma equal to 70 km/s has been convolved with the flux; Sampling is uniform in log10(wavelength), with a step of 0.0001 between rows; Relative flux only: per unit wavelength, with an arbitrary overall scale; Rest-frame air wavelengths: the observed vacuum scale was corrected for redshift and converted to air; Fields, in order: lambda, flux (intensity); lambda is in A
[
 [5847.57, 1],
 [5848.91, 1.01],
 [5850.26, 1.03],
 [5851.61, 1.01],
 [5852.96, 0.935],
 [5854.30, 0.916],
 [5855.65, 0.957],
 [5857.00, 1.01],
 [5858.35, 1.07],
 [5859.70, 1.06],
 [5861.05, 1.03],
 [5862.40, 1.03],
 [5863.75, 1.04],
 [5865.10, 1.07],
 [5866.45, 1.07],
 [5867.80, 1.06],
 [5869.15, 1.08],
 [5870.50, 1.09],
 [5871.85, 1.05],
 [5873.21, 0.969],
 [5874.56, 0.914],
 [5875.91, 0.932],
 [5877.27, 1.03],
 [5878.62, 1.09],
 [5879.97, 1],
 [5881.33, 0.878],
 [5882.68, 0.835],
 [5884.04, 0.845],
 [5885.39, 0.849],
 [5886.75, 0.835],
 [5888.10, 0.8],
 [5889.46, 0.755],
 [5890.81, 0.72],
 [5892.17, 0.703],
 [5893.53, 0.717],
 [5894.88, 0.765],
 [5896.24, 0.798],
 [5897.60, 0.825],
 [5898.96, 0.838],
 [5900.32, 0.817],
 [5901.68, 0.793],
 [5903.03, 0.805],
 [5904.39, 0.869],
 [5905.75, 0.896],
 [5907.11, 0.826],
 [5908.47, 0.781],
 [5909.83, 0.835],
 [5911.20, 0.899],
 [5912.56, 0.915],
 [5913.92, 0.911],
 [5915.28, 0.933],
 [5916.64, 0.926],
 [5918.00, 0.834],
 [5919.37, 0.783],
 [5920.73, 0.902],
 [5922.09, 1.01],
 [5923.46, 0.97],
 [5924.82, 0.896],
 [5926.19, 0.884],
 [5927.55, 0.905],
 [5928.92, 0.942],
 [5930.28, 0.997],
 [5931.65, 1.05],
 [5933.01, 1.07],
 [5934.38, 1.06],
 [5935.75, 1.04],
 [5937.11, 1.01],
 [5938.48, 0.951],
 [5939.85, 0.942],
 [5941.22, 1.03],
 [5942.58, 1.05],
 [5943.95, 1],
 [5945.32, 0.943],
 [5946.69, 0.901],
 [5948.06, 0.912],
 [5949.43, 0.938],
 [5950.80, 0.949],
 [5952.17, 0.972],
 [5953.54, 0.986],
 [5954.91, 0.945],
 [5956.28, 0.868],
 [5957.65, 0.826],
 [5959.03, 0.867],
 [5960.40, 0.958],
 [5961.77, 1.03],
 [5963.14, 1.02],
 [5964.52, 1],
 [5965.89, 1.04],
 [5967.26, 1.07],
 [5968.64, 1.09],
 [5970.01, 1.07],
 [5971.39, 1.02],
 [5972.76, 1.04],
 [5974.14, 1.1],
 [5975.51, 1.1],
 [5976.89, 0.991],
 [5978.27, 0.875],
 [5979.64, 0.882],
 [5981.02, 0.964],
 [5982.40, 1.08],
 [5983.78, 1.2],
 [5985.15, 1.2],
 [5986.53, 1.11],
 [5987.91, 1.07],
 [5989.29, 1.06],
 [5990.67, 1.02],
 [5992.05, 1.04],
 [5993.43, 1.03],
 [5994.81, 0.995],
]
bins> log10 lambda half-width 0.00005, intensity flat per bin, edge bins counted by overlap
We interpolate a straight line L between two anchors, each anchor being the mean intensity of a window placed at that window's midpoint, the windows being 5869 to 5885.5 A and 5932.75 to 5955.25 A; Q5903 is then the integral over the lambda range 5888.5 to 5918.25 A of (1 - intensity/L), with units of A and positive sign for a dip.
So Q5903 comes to 4.5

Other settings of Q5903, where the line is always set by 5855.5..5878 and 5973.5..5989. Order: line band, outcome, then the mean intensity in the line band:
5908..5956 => 4.47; 0.945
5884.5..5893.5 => 2.26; 0.774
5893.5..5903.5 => 2.28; 0.8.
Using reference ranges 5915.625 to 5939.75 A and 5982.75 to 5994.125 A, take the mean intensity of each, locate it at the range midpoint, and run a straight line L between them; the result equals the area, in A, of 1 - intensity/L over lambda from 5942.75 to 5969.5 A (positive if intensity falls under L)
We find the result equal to 1.4 A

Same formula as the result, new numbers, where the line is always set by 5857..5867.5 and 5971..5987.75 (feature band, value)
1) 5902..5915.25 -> 2.4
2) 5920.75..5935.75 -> 1.0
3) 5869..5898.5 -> 4.7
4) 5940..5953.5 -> 1.1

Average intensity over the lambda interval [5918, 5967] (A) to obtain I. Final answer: 0.961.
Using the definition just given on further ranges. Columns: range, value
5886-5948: 0.892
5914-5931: 0.915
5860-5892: 0.952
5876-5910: 0.838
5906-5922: 0.874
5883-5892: 0.796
